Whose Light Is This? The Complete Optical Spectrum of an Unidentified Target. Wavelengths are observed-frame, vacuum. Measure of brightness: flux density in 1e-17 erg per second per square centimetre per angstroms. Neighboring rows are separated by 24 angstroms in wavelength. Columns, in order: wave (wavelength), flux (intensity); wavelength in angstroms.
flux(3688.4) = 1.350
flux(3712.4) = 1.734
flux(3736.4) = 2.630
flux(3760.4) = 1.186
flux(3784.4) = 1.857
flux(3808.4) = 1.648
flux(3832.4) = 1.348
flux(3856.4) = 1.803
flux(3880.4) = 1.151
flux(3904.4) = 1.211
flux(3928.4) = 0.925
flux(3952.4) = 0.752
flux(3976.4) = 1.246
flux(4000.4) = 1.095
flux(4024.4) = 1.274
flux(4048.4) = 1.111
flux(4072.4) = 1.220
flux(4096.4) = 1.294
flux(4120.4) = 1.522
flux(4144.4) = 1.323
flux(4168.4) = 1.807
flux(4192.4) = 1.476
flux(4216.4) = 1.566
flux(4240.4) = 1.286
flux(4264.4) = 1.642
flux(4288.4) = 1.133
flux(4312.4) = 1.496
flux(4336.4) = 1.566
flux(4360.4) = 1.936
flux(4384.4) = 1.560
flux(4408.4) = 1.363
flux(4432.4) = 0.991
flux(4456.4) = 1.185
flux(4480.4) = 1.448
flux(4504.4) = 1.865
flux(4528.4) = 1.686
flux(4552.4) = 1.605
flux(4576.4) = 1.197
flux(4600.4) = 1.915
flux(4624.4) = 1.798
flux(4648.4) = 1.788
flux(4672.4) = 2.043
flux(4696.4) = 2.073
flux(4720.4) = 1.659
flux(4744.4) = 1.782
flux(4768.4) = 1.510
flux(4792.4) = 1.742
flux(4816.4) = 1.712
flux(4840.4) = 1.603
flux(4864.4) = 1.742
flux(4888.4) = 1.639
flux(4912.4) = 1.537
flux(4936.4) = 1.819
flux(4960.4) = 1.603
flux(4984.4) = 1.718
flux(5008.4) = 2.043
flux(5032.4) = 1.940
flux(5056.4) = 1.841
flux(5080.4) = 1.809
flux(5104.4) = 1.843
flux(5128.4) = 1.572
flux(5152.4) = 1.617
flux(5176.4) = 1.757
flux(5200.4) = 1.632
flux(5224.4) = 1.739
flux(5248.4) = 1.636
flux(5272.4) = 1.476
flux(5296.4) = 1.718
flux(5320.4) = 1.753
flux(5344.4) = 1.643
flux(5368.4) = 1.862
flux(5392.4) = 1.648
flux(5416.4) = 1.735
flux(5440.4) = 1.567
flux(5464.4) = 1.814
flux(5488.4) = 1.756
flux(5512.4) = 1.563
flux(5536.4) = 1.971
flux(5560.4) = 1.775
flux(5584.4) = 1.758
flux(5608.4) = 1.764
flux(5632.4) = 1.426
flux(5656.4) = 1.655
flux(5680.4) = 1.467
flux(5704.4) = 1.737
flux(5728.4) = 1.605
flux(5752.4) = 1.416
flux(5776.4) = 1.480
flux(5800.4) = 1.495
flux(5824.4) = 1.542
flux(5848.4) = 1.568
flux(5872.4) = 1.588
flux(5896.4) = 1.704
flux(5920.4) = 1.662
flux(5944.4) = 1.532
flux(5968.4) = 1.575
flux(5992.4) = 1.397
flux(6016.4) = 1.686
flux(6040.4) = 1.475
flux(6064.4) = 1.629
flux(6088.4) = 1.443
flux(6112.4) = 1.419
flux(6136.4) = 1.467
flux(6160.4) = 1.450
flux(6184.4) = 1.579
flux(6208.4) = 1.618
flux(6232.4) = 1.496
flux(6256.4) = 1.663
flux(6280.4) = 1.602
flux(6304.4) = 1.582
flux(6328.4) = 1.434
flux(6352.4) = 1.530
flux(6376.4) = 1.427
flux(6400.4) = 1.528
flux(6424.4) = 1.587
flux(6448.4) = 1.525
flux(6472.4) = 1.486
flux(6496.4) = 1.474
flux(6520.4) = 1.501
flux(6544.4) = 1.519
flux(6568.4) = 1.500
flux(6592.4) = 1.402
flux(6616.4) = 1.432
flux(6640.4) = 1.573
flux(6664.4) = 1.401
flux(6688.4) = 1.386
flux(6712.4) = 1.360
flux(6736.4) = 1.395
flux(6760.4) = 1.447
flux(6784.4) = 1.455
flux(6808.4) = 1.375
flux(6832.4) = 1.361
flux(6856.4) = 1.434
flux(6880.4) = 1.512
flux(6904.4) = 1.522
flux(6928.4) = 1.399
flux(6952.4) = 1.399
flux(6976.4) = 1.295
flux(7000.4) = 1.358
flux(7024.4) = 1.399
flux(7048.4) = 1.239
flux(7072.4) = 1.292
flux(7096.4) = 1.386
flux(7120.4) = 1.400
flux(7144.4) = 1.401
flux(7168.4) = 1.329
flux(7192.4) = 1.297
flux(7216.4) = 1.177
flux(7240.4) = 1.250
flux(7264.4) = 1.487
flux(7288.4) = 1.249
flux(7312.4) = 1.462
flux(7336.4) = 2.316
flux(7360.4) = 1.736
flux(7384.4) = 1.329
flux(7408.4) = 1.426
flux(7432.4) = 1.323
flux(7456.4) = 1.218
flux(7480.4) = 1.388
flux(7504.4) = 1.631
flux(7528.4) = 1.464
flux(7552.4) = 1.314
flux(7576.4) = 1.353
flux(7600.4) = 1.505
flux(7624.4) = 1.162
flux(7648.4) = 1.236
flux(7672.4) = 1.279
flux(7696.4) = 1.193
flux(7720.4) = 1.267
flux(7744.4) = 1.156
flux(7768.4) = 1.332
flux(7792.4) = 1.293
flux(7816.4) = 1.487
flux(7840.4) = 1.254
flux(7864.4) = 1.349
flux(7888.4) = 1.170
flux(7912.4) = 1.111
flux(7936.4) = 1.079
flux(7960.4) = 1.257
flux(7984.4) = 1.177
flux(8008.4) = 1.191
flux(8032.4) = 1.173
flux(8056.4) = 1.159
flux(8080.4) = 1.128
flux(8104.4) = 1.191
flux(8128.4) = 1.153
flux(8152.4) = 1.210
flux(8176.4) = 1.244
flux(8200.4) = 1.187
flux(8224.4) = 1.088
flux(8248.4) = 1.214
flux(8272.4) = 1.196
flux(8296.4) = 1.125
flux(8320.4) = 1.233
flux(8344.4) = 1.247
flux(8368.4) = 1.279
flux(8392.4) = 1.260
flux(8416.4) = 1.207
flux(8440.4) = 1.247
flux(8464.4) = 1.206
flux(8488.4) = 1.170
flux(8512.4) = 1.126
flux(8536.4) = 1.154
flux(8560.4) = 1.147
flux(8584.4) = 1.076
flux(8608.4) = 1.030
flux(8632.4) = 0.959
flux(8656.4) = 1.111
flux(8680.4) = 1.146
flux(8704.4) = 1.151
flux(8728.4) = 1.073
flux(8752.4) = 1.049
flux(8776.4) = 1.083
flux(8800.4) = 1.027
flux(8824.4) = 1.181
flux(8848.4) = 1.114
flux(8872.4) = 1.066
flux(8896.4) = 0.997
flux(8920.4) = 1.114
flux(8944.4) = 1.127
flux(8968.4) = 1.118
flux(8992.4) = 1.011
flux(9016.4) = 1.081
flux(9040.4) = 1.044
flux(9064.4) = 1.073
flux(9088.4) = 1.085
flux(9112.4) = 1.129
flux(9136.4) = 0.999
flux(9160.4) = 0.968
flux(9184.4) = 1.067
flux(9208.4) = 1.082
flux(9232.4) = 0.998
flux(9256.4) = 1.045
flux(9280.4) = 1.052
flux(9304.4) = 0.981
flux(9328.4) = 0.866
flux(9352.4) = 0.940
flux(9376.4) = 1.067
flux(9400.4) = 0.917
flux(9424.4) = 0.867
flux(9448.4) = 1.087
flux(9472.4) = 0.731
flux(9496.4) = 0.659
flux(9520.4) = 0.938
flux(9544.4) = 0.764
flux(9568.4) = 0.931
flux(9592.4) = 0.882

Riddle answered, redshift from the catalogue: 0.116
